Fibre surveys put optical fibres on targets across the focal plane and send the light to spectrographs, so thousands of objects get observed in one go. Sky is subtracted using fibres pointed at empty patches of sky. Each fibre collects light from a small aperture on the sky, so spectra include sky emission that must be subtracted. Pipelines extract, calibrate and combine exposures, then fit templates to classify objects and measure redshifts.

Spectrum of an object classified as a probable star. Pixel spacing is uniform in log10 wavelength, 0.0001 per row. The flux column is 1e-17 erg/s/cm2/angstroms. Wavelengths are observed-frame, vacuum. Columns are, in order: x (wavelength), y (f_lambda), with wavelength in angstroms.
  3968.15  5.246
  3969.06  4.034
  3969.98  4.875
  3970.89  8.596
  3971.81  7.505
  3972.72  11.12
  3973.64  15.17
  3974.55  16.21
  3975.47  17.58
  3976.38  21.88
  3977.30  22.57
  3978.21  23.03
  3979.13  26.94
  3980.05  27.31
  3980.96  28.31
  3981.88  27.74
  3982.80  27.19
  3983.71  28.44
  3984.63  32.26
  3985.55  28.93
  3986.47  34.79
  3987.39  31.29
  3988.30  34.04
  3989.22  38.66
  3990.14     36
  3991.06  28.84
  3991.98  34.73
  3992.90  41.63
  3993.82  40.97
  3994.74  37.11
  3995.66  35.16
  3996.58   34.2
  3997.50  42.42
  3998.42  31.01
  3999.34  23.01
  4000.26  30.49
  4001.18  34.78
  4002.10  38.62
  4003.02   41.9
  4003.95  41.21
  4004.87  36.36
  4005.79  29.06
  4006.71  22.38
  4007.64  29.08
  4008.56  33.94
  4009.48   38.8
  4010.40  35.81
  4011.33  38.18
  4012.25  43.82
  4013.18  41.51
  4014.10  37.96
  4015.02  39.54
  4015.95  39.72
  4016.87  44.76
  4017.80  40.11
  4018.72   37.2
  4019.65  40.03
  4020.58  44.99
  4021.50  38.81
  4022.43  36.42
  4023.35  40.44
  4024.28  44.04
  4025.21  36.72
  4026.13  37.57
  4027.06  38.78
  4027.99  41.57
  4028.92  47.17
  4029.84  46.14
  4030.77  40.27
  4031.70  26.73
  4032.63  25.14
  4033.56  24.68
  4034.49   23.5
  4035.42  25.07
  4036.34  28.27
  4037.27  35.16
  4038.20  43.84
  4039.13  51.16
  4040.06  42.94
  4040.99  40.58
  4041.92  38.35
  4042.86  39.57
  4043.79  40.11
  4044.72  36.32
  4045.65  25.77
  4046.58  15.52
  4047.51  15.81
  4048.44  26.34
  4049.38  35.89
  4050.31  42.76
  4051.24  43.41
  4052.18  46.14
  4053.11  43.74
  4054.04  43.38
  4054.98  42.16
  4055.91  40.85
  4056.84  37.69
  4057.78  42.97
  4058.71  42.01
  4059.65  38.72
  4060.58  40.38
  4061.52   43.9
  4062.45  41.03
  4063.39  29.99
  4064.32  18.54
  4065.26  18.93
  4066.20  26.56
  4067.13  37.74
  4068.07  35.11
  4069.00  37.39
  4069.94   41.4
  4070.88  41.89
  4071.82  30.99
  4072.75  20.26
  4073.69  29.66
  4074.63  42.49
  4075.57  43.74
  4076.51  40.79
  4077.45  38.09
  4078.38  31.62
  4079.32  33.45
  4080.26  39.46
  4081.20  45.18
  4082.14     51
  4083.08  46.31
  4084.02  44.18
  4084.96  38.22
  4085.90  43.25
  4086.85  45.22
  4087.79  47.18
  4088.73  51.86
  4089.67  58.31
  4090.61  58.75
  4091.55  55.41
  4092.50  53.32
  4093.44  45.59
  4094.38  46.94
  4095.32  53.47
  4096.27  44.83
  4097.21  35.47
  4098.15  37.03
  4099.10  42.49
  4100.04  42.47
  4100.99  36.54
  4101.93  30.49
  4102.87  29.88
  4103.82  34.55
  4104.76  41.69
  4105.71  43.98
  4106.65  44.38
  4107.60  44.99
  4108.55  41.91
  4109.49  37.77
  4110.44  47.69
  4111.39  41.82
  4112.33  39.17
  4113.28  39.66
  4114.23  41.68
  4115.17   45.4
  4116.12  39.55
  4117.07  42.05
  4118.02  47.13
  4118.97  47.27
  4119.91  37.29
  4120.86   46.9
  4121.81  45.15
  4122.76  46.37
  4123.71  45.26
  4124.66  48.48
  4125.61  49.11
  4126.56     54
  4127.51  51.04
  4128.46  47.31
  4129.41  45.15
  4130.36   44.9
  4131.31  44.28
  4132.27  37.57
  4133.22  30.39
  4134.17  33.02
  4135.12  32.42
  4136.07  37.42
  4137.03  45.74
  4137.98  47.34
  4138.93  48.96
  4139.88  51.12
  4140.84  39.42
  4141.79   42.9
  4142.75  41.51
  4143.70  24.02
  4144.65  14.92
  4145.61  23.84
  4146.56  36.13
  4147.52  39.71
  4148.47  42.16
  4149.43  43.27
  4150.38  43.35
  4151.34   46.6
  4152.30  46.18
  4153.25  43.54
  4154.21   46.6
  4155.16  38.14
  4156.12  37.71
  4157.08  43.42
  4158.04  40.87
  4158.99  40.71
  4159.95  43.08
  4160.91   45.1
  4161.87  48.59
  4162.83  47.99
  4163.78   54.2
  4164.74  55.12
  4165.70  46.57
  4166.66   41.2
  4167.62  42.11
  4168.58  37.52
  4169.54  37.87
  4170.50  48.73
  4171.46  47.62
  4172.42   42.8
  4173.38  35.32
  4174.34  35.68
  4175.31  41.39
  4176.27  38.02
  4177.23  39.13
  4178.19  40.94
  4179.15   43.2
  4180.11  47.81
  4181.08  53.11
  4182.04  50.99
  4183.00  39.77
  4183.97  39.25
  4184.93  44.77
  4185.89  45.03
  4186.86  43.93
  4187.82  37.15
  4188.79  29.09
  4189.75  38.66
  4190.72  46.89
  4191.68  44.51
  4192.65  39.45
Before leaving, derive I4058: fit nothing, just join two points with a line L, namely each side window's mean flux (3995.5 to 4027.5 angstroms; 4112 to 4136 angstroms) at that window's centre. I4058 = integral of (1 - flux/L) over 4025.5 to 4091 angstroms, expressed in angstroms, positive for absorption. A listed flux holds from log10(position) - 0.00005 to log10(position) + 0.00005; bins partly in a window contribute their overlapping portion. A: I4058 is 3.1 angstroms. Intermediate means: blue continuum 37.1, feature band 37.8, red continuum 43.1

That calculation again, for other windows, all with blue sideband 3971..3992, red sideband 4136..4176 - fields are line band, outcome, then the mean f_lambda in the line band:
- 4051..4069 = -2.5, 37.5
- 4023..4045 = -4.9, 37.2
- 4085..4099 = -4.7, 47.8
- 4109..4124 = -1.9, 43.1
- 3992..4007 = -4.3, 35.2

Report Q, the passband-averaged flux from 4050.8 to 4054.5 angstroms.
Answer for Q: 44.2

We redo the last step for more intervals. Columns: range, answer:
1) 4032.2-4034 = 24.9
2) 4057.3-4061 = 41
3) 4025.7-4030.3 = 42.3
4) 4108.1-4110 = 40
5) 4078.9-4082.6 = 42.4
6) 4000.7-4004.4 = 39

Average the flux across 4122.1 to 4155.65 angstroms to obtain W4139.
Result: 41.5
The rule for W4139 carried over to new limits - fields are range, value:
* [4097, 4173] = 42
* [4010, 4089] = 37.8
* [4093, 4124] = 42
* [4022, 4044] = 37.2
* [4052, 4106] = 40.4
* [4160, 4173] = 45.6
